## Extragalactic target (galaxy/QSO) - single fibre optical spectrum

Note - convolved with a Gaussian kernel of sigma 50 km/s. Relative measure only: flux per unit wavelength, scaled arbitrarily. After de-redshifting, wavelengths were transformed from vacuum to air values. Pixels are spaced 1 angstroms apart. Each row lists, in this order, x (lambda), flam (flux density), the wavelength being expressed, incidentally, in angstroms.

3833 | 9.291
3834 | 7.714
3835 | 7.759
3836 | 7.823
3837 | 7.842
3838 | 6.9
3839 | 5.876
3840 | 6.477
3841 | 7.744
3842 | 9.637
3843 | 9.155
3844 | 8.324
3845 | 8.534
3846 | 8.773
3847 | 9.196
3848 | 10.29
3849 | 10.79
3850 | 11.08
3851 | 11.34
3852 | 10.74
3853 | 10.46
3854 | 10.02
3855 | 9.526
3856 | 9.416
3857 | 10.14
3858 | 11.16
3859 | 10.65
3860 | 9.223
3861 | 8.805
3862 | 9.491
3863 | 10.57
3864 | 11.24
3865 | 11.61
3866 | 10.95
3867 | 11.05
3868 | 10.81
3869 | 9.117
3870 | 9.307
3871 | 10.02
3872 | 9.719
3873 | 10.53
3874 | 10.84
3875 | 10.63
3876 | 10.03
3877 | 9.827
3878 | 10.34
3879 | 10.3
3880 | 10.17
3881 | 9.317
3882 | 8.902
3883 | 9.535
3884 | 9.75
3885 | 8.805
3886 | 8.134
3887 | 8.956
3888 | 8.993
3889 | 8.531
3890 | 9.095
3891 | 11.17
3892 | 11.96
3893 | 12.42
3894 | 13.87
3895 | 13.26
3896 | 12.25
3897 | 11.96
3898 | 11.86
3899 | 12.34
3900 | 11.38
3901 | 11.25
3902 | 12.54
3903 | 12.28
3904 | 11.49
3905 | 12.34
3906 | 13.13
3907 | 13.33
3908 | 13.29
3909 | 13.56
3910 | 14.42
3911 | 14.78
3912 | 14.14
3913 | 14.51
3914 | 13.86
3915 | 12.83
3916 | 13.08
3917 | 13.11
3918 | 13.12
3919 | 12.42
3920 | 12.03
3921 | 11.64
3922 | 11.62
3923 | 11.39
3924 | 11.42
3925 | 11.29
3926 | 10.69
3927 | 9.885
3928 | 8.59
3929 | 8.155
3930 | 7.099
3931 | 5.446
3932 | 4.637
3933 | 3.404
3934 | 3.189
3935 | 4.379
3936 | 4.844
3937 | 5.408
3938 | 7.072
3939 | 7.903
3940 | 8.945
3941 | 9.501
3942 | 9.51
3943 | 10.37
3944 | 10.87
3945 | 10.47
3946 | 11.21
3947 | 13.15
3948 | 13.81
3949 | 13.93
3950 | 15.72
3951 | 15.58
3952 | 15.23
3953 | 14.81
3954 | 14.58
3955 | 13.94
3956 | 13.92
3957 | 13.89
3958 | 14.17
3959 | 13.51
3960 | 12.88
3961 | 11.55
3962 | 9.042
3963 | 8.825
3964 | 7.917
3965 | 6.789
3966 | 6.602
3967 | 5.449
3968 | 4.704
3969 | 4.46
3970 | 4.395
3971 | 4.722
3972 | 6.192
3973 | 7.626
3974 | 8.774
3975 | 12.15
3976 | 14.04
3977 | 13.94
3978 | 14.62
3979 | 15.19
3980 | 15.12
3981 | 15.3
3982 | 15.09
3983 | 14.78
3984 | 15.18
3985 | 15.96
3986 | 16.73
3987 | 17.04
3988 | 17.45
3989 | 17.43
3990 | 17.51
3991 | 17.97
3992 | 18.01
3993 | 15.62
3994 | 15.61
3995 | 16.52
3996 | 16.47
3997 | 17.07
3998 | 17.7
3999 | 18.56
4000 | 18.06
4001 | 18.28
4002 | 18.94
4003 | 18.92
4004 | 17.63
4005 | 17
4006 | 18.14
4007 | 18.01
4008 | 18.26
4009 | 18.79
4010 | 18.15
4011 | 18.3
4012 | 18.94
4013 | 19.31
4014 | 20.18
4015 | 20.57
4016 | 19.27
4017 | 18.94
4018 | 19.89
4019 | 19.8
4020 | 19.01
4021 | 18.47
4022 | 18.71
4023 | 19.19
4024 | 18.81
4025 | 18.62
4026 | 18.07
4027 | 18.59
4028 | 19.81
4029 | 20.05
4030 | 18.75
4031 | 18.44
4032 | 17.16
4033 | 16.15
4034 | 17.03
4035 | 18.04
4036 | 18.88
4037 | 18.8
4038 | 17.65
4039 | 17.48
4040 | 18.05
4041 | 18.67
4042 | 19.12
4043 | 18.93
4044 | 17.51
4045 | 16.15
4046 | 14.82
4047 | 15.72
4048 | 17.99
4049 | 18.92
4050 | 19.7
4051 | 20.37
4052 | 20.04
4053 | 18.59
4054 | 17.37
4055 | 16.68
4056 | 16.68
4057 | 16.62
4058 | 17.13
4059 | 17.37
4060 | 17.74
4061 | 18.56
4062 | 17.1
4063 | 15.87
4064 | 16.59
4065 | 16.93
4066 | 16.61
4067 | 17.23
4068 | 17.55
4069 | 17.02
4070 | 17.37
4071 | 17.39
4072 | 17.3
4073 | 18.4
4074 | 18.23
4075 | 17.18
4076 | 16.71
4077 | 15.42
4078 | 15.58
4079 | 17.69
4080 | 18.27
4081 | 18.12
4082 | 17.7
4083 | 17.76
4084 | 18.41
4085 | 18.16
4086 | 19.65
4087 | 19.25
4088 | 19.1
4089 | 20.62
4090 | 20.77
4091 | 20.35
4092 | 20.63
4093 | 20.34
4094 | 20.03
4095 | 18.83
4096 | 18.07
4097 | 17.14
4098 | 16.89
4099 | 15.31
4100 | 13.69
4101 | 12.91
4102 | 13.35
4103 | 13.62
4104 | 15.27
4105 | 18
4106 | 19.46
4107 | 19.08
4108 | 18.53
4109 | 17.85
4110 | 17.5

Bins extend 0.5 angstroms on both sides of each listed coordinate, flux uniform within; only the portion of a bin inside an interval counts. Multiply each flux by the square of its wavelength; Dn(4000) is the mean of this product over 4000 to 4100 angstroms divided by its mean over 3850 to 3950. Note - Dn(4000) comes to 1.9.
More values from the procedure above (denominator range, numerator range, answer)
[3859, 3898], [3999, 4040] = 1.93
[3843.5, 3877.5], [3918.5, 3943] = 0.86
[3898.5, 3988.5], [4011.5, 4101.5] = 1.70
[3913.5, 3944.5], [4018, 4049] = 2.07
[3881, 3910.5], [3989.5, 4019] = 1.69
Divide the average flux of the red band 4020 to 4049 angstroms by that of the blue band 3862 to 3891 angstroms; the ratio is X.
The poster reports 1.83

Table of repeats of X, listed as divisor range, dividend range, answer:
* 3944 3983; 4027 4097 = 1.57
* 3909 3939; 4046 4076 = 1.76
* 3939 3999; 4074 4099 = 1.45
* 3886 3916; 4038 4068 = 1.44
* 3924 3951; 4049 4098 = 2.01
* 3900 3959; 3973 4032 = 1.54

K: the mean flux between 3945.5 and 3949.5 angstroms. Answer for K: 13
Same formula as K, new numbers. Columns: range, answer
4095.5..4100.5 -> 16.2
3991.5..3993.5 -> 16.8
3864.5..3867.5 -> 11.2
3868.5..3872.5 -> 9.54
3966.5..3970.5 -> 4.75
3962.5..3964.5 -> 8.37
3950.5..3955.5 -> 14.8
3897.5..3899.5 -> 12.1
